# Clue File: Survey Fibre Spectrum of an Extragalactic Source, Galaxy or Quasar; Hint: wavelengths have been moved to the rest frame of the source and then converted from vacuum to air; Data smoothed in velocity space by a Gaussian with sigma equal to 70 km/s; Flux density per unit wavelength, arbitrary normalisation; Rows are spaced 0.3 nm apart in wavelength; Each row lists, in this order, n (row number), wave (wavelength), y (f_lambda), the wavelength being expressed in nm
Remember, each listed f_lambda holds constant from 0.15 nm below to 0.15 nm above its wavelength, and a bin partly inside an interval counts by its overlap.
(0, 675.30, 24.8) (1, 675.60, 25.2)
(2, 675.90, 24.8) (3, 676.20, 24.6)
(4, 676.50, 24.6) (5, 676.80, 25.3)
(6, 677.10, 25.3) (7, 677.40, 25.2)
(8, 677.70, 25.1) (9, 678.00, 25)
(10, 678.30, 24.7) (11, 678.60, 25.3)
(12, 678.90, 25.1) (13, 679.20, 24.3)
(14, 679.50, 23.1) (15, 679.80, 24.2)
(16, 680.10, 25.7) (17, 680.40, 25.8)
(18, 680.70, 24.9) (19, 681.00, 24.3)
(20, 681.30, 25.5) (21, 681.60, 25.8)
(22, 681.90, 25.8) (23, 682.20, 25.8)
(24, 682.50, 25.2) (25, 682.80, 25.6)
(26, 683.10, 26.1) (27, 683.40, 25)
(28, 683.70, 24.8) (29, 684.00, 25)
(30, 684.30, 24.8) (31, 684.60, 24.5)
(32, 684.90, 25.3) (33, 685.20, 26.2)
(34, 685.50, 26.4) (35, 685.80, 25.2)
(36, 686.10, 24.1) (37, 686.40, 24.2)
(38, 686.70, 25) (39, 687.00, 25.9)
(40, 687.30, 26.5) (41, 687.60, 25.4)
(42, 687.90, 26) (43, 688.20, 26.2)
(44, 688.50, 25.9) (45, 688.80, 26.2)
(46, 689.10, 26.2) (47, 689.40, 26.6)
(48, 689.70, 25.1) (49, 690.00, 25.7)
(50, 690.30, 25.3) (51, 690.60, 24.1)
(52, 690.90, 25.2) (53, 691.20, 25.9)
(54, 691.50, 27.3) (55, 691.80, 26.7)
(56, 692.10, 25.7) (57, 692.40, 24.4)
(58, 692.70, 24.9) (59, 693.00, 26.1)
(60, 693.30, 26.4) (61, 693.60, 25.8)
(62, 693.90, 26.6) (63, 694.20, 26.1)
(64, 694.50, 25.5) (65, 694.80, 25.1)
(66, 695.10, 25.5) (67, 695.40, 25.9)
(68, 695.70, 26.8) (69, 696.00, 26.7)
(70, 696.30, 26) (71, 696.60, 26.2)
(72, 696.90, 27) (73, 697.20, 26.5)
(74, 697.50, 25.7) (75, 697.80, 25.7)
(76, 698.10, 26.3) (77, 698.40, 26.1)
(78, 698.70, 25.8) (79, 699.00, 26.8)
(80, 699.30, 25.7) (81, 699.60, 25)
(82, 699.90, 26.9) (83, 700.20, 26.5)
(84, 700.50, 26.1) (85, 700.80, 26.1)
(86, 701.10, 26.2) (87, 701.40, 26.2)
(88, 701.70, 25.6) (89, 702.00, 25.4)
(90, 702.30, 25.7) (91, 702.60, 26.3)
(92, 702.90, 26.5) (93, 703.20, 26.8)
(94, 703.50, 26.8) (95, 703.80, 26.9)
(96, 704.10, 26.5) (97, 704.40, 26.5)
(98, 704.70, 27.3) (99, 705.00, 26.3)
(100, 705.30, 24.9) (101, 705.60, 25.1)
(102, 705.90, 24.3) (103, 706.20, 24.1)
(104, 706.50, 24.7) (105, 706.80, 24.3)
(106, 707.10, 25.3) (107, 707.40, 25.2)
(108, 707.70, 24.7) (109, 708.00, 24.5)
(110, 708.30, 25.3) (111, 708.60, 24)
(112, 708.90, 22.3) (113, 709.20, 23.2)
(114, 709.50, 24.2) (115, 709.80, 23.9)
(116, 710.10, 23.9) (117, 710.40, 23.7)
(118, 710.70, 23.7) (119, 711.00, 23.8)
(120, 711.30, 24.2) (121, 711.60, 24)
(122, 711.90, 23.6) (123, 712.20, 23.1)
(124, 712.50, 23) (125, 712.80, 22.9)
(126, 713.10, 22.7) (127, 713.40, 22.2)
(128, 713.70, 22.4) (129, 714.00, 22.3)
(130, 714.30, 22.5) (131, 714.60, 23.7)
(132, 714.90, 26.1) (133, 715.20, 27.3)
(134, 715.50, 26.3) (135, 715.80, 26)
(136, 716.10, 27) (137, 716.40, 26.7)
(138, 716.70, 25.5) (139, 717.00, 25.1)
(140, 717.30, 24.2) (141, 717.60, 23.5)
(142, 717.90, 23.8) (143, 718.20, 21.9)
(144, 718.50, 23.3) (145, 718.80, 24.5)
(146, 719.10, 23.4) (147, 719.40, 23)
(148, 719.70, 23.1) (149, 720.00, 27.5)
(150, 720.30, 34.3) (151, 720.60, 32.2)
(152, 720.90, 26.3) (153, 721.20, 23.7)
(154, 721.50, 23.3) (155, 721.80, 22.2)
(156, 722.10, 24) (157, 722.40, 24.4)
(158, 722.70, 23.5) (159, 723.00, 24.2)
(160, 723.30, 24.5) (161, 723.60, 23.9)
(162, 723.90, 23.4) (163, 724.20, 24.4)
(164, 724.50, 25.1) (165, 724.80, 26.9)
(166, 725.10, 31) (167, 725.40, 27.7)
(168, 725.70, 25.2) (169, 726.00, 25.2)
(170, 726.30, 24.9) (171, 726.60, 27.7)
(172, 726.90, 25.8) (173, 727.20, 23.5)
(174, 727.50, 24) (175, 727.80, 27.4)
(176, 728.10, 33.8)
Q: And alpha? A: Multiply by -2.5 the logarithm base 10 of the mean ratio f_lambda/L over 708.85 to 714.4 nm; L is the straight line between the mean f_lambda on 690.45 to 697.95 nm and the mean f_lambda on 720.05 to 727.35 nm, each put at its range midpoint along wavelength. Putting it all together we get 0.113 mag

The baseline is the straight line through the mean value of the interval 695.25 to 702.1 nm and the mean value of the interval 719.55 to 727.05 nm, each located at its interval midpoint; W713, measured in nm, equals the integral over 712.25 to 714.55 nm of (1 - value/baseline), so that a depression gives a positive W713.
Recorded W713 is 0.29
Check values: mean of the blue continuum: 26.1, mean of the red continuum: 25.8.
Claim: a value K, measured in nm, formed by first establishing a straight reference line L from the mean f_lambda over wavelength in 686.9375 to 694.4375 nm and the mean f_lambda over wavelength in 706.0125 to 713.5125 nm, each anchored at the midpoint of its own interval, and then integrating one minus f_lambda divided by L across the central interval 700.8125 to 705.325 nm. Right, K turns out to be -0.318 nm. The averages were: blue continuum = 25.8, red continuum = 23.9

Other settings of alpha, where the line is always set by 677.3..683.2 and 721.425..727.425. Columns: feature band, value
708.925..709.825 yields 0.07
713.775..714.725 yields 0.10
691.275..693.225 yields -0.03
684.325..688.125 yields -0.01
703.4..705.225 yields -0.07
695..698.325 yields -0.05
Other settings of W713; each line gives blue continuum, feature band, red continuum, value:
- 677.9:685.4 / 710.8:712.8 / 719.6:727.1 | 0.16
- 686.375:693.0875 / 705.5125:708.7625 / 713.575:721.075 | 0.10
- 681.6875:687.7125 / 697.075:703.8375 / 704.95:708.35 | -0.31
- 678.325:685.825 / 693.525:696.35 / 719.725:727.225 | -0.07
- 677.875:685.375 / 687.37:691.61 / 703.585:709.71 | -0.12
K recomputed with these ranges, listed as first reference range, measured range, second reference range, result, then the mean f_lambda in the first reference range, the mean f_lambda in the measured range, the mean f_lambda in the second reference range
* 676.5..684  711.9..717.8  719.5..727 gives 0.302 nm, 25.1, 24.3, 25.8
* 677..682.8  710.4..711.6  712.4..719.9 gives 0.018 nm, 25.1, 23.9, 24.1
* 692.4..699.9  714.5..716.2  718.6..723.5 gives -0.048 nm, 26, 26.1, 25.2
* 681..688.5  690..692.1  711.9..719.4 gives -0.050 nm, 25.4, 25.7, 24.1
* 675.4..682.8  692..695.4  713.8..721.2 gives -0.068 nm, 25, 25.7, 25.3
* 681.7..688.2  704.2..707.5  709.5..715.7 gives -0.151 nm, 25.4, 25.3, 23.8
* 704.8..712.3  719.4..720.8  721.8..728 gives -0.194 nm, 24.3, 28.5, 25.3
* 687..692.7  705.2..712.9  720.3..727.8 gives 0.467 nm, 25.8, 24.1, 25.5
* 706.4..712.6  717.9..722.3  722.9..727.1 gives 0.007 nm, 24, 25.1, 25.7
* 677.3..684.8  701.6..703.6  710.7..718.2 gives -0.135 nm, 25.1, 26.2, 24.2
